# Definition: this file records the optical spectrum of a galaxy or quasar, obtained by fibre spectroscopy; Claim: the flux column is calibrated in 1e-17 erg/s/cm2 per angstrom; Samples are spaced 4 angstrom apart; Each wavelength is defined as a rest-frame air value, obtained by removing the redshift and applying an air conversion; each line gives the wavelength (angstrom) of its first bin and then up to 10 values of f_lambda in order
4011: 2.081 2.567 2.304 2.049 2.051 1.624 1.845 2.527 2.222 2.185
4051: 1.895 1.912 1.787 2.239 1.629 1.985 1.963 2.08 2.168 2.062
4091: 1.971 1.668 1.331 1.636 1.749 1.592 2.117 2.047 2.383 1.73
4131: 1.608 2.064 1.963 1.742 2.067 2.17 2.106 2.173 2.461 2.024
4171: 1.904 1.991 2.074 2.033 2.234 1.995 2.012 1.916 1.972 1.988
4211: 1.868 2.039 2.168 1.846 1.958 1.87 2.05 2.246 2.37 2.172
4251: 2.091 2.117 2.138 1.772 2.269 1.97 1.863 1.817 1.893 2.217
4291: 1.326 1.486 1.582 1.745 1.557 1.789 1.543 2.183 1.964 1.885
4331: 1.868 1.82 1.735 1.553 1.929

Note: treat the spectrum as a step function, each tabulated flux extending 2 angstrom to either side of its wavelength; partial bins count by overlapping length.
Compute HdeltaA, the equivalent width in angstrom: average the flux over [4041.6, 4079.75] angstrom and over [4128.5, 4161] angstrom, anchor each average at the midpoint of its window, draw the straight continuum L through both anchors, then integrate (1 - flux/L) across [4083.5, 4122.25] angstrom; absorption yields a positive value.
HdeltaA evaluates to 2.98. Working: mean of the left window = 1.98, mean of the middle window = 1.83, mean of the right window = 1.98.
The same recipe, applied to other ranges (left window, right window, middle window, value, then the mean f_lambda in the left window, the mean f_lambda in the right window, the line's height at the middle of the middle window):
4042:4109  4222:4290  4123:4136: 0.5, 1.91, 2.03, 1.94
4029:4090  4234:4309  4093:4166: 2.1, 2.01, 1.93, 1.98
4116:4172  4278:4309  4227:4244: -2.5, 2.04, 1.7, 1.83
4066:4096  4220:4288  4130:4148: 0.8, 1.96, 2.04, 1.99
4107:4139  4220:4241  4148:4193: -3.4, 1.92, 2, 1.96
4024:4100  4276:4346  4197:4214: -0.8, 1.96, 1.77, 1.85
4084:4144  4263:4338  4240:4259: -3.7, 1.85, 1.82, 1.83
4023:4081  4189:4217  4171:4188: -0.7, 2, 1.97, 1.97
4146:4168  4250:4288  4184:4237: 2.6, 2.18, 2.01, 2.1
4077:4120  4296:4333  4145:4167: -4.2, 1.85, 1.78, 1.83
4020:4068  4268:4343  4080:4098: 0.3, 2.01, 1.79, 1.97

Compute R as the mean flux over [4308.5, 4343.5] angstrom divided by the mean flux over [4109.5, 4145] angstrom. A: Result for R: 0.95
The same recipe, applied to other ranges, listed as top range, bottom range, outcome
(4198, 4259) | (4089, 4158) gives 1.09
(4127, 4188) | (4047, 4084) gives 1.03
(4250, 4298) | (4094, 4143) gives 1.04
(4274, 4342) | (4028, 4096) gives 0.89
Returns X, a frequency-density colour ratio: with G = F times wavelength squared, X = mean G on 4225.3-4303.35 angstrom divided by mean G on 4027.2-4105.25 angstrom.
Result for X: 1.1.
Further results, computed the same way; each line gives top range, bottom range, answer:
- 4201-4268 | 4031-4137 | 1.14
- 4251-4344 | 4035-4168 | 1.02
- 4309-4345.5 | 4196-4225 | 0.97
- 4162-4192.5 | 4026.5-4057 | 1.09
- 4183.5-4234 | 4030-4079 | 1.08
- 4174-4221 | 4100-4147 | 1.12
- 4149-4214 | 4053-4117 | 1.15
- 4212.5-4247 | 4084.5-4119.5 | 1.23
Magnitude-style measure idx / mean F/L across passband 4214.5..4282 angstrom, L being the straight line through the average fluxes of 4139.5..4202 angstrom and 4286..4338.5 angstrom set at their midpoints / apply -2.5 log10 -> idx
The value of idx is -0.08 mag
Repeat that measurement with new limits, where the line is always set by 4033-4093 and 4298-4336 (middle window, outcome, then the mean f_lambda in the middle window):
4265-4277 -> -0.11 mag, 2.03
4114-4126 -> -0.09 mag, 2.15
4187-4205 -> -0.05 mag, 2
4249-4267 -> -0.11 mag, 2.06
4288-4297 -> 0.21 mag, 1.5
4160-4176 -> -0.09 mag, 2.11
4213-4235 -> -0.06 mag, 1.98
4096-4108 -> 0.26 mag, 1.57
